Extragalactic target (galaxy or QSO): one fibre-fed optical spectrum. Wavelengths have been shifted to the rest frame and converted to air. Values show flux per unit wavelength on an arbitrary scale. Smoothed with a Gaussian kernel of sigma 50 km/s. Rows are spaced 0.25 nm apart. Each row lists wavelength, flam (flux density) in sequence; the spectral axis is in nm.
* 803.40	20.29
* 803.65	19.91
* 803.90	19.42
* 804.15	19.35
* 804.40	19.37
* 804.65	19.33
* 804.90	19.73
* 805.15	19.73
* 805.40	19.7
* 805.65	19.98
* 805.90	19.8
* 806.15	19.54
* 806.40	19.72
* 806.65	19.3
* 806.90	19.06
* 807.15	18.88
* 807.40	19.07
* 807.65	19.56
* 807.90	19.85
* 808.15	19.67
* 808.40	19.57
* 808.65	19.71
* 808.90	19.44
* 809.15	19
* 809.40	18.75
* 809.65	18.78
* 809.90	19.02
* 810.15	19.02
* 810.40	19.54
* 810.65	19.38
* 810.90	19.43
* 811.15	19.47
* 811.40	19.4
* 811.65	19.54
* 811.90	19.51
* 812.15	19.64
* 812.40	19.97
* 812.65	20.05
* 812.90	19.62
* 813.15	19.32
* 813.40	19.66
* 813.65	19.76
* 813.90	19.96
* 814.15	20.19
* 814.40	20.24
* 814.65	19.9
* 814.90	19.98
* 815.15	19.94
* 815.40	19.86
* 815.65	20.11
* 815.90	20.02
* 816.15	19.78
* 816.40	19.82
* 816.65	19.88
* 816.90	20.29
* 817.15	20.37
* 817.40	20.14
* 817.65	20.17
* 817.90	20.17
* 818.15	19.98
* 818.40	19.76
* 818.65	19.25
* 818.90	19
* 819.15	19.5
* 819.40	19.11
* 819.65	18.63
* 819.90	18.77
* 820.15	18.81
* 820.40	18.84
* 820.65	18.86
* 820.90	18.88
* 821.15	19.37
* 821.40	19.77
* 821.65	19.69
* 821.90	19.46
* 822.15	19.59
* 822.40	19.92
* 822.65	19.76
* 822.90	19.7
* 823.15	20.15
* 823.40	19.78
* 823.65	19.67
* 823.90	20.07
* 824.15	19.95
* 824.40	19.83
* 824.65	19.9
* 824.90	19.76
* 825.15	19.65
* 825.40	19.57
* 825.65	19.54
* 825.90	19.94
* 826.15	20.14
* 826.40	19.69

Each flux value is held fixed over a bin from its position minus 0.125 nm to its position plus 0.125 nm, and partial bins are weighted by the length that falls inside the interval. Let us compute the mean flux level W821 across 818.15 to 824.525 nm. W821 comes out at 19.5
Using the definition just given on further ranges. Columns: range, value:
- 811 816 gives 19.8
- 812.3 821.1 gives 19.7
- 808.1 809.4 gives 19.4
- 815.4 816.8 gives 19.9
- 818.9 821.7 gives 19.1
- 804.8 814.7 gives 19.5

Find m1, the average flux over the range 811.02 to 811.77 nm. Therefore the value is 19.5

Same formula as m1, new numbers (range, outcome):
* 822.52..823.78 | 19.8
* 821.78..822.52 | 19.7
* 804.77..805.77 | 19.8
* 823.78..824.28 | 20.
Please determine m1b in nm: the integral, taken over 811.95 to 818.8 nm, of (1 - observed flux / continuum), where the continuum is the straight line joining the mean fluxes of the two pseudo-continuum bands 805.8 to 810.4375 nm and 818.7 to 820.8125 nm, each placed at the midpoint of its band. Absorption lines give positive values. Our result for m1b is -0.29 nm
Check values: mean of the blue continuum 19.3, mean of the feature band 19.9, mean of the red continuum 18.9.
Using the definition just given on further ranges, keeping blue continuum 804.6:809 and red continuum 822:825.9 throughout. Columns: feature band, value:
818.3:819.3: 0.02 nm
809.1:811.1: 0.05 nm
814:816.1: -0.04 nm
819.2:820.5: 0.06 nm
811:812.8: 0.00 nm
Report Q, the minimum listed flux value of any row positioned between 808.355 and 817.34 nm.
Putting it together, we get 18.75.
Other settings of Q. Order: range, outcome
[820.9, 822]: 18.88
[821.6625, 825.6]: 19.46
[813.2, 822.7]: 18.63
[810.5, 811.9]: 19.38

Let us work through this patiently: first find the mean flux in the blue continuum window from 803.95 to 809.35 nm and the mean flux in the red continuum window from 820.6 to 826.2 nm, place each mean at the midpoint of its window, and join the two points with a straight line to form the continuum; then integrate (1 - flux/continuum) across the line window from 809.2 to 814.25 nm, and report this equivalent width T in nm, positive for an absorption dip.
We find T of 0.02 nm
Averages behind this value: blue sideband 19.5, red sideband 19.7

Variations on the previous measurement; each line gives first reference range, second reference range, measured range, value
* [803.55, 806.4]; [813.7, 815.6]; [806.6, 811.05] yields 0.112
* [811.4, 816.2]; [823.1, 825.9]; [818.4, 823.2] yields 0.120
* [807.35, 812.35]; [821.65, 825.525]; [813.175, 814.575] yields -0.030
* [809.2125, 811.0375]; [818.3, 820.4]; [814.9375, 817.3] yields -0.113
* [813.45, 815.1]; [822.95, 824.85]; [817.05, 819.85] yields 0.047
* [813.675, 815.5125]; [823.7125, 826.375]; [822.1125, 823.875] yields 0.003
